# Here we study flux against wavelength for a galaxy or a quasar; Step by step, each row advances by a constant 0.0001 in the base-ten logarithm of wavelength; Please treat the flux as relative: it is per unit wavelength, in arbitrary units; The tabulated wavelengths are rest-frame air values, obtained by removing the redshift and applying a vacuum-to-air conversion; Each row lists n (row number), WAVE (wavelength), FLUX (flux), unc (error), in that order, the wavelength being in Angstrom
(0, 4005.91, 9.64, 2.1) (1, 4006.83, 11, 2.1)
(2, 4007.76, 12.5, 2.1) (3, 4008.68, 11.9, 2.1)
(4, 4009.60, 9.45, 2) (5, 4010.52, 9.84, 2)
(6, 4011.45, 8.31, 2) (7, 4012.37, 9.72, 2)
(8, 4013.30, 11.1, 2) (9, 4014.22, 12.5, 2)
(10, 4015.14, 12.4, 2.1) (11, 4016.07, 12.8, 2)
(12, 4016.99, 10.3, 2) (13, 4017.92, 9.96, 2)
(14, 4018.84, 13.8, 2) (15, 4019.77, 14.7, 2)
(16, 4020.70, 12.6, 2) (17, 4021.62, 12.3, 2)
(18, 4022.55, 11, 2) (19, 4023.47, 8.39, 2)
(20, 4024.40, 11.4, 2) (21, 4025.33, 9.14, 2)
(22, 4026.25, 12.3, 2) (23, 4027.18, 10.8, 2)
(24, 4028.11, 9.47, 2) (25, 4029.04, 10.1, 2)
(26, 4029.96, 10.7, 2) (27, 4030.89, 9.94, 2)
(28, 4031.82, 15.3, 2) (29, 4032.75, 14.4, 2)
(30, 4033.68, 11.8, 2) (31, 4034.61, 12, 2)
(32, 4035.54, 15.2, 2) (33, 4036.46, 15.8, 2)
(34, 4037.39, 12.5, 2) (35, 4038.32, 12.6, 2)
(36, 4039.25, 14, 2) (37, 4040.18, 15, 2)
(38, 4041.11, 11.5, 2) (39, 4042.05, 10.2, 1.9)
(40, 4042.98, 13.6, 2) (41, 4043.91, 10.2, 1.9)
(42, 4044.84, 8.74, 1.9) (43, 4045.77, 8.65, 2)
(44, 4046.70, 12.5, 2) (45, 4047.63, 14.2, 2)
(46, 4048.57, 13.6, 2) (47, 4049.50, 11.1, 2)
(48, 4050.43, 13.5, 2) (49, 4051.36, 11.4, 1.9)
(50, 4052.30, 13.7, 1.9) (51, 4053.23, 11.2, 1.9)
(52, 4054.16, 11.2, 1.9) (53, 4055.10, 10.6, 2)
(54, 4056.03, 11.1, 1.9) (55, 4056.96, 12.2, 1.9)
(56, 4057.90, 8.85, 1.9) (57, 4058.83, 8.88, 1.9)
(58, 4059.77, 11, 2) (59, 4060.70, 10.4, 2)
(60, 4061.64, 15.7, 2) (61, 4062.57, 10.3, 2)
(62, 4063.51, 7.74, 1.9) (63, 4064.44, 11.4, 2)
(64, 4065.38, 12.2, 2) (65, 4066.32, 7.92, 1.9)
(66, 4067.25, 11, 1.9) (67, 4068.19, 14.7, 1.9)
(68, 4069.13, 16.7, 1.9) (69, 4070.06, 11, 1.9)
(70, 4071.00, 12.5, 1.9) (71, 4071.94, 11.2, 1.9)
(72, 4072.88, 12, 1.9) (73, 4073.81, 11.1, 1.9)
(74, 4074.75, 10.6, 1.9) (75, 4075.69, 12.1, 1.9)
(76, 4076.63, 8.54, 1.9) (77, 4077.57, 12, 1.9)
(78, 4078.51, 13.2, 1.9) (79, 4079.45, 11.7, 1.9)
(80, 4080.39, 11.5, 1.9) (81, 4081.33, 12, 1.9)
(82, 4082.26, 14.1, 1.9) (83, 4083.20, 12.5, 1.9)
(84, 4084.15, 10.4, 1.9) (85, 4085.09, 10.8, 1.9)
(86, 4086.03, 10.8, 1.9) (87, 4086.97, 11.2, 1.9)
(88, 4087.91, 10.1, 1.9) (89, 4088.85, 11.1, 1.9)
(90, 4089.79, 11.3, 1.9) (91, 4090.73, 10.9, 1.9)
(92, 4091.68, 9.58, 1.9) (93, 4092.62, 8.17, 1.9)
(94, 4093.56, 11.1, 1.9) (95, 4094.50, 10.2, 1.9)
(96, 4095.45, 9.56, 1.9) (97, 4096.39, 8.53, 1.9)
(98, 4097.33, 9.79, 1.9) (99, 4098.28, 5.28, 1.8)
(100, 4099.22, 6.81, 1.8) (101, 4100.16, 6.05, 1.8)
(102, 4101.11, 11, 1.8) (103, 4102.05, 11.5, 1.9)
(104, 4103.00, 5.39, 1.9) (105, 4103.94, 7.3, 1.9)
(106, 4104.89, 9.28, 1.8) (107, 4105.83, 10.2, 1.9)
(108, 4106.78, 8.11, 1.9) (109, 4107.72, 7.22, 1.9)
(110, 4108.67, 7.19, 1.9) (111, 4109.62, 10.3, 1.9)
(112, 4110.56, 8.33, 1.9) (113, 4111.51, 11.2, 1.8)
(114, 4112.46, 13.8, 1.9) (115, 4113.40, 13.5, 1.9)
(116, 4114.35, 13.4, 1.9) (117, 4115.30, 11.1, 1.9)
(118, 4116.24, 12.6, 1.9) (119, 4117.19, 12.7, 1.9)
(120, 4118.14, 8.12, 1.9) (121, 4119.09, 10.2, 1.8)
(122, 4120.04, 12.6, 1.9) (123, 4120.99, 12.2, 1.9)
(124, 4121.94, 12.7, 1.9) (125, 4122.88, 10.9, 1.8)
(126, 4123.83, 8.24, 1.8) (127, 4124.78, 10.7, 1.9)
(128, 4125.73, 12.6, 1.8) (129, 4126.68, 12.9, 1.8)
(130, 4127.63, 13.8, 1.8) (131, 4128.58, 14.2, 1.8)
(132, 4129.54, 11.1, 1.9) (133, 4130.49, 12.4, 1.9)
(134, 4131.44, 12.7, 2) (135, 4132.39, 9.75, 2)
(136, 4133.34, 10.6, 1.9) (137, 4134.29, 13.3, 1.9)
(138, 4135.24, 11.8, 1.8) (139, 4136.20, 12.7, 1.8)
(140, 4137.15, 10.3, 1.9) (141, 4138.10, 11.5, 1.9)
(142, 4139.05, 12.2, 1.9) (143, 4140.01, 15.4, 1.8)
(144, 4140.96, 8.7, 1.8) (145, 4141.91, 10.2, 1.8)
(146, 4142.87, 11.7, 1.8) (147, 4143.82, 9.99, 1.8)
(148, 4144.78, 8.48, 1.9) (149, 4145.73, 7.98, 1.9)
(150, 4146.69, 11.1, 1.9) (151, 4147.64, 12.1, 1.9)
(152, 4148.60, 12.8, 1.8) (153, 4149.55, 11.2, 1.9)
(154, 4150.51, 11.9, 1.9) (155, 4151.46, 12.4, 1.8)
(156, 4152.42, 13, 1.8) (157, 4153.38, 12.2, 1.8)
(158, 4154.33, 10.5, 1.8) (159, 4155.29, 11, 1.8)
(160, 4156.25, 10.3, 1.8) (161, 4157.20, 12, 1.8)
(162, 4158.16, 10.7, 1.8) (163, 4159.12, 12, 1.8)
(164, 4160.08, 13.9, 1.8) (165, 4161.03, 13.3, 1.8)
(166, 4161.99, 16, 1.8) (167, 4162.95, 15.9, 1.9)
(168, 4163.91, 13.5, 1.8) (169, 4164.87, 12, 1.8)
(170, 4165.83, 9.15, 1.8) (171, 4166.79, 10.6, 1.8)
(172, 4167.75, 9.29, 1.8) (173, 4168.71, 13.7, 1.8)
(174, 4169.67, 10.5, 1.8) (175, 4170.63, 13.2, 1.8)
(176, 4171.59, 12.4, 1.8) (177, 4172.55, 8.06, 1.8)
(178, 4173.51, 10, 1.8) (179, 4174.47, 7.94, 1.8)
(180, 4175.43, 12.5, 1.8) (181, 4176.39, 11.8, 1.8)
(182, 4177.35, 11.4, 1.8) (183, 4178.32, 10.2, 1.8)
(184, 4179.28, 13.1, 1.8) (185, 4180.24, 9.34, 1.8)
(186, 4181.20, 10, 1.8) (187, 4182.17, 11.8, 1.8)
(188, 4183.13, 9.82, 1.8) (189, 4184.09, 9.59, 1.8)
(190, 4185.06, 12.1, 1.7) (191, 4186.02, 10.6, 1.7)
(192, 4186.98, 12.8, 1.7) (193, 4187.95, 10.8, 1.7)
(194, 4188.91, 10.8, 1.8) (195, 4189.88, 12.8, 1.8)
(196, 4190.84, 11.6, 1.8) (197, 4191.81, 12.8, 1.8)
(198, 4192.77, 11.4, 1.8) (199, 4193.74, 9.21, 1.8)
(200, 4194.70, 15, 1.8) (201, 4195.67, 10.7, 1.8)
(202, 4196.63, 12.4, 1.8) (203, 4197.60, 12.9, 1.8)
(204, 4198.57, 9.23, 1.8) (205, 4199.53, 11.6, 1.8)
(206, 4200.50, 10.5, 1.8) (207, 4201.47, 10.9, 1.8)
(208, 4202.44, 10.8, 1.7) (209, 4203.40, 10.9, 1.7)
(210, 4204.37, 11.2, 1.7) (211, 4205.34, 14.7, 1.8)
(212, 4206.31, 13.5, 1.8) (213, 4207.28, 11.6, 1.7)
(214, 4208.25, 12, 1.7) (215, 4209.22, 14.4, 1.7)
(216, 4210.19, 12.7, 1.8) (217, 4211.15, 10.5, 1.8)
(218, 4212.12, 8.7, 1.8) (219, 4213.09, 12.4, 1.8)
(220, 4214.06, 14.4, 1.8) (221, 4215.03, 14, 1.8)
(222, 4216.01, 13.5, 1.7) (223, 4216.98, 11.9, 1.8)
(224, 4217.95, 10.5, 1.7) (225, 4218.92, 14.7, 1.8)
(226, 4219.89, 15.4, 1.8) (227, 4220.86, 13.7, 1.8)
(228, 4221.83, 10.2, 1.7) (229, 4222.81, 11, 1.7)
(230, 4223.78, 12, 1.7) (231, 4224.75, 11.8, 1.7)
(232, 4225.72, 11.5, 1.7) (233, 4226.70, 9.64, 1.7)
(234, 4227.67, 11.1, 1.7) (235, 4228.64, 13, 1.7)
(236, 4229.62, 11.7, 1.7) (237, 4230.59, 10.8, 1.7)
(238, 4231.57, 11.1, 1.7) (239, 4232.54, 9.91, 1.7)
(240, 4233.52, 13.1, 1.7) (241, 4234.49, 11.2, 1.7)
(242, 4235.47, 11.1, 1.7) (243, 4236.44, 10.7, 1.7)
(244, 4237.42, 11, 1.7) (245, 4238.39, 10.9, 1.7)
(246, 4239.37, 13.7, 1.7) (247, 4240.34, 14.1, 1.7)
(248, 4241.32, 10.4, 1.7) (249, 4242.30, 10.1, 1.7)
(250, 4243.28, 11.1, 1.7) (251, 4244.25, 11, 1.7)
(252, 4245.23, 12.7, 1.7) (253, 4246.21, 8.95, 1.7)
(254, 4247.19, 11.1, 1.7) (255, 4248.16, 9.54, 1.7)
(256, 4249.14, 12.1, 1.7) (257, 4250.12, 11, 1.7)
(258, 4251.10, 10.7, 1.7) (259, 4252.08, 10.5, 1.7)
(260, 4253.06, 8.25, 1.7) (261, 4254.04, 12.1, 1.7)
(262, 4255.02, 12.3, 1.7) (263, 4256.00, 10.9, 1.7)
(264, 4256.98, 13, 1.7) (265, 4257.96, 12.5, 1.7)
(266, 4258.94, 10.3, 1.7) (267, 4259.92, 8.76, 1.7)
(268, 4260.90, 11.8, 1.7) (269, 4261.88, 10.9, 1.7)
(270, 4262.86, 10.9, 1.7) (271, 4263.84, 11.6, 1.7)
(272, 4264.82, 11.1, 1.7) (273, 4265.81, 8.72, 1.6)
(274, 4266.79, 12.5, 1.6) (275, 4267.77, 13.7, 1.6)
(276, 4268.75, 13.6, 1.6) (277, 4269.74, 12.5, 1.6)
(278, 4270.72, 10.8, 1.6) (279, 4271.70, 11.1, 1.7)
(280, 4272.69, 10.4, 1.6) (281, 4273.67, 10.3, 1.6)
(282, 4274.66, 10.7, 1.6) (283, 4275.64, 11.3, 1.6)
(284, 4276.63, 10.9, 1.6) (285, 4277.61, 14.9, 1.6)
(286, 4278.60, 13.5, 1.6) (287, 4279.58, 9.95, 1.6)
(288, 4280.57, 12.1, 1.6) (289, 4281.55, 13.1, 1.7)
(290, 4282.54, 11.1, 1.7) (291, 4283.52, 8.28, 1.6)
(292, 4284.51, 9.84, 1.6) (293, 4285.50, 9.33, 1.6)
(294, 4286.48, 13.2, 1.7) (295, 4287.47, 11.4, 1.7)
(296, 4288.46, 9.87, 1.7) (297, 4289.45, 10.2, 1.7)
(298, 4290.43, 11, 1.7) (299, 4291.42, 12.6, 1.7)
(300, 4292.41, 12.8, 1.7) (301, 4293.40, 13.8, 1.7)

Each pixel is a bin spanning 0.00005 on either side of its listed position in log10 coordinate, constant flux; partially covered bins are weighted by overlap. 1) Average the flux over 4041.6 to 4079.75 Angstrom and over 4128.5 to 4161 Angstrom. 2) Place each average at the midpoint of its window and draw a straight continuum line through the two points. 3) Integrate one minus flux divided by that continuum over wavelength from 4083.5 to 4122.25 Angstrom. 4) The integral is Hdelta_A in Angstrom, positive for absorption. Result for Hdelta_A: 4.91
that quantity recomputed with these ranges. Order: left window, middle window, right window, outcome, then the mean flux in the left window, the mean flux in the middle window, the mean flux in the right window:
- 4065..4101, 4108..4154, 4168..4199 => -1.84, 10.8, 11.5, 11.3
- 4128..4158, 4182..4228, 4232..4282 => -1.74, 11.5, 11.8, 11.4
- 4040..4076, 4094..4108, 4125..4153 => 3.83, 11.5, 8.44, 11.7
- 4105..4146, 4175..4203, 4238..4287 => -0.27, 11.2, 11.3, 11.3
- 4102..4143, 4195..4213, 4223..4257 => -0.80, 11.1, 11.7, 11.2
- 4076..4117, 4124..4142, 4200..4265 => -2.25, 10.2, 11.9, 11.6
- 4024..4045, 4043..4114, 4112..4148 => 6.80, 12.1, 10.7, 11.6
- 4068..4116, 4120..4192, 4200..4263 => -3.46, 10.5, 11.5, 11.6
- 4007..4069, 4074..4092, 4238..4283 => 0.43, 11.6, 11.3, 11.4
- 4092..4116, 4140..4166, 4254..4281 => -4.34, 9.41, 11.7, 11.5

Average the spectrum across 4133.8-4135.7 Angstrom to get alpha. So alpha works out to 12.6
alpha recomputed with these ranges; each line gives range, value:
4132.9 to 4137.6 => 11.8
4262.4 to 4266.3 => 10.6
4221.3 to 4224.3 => 11.1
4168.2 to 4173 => 11.6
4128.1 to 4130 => 12.6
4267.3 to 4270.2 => 13.3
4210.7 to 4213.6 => 10.6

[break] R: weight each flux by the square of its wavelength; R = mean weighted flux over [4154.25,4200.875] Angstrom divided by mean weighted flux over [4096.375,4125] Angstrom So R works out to 1.20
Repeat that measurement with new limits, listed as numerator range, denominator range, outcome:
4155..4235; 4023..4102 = 1.11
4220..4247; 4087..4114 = 1.29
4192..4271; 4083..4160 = 1.14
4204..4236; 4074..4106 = 1.27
